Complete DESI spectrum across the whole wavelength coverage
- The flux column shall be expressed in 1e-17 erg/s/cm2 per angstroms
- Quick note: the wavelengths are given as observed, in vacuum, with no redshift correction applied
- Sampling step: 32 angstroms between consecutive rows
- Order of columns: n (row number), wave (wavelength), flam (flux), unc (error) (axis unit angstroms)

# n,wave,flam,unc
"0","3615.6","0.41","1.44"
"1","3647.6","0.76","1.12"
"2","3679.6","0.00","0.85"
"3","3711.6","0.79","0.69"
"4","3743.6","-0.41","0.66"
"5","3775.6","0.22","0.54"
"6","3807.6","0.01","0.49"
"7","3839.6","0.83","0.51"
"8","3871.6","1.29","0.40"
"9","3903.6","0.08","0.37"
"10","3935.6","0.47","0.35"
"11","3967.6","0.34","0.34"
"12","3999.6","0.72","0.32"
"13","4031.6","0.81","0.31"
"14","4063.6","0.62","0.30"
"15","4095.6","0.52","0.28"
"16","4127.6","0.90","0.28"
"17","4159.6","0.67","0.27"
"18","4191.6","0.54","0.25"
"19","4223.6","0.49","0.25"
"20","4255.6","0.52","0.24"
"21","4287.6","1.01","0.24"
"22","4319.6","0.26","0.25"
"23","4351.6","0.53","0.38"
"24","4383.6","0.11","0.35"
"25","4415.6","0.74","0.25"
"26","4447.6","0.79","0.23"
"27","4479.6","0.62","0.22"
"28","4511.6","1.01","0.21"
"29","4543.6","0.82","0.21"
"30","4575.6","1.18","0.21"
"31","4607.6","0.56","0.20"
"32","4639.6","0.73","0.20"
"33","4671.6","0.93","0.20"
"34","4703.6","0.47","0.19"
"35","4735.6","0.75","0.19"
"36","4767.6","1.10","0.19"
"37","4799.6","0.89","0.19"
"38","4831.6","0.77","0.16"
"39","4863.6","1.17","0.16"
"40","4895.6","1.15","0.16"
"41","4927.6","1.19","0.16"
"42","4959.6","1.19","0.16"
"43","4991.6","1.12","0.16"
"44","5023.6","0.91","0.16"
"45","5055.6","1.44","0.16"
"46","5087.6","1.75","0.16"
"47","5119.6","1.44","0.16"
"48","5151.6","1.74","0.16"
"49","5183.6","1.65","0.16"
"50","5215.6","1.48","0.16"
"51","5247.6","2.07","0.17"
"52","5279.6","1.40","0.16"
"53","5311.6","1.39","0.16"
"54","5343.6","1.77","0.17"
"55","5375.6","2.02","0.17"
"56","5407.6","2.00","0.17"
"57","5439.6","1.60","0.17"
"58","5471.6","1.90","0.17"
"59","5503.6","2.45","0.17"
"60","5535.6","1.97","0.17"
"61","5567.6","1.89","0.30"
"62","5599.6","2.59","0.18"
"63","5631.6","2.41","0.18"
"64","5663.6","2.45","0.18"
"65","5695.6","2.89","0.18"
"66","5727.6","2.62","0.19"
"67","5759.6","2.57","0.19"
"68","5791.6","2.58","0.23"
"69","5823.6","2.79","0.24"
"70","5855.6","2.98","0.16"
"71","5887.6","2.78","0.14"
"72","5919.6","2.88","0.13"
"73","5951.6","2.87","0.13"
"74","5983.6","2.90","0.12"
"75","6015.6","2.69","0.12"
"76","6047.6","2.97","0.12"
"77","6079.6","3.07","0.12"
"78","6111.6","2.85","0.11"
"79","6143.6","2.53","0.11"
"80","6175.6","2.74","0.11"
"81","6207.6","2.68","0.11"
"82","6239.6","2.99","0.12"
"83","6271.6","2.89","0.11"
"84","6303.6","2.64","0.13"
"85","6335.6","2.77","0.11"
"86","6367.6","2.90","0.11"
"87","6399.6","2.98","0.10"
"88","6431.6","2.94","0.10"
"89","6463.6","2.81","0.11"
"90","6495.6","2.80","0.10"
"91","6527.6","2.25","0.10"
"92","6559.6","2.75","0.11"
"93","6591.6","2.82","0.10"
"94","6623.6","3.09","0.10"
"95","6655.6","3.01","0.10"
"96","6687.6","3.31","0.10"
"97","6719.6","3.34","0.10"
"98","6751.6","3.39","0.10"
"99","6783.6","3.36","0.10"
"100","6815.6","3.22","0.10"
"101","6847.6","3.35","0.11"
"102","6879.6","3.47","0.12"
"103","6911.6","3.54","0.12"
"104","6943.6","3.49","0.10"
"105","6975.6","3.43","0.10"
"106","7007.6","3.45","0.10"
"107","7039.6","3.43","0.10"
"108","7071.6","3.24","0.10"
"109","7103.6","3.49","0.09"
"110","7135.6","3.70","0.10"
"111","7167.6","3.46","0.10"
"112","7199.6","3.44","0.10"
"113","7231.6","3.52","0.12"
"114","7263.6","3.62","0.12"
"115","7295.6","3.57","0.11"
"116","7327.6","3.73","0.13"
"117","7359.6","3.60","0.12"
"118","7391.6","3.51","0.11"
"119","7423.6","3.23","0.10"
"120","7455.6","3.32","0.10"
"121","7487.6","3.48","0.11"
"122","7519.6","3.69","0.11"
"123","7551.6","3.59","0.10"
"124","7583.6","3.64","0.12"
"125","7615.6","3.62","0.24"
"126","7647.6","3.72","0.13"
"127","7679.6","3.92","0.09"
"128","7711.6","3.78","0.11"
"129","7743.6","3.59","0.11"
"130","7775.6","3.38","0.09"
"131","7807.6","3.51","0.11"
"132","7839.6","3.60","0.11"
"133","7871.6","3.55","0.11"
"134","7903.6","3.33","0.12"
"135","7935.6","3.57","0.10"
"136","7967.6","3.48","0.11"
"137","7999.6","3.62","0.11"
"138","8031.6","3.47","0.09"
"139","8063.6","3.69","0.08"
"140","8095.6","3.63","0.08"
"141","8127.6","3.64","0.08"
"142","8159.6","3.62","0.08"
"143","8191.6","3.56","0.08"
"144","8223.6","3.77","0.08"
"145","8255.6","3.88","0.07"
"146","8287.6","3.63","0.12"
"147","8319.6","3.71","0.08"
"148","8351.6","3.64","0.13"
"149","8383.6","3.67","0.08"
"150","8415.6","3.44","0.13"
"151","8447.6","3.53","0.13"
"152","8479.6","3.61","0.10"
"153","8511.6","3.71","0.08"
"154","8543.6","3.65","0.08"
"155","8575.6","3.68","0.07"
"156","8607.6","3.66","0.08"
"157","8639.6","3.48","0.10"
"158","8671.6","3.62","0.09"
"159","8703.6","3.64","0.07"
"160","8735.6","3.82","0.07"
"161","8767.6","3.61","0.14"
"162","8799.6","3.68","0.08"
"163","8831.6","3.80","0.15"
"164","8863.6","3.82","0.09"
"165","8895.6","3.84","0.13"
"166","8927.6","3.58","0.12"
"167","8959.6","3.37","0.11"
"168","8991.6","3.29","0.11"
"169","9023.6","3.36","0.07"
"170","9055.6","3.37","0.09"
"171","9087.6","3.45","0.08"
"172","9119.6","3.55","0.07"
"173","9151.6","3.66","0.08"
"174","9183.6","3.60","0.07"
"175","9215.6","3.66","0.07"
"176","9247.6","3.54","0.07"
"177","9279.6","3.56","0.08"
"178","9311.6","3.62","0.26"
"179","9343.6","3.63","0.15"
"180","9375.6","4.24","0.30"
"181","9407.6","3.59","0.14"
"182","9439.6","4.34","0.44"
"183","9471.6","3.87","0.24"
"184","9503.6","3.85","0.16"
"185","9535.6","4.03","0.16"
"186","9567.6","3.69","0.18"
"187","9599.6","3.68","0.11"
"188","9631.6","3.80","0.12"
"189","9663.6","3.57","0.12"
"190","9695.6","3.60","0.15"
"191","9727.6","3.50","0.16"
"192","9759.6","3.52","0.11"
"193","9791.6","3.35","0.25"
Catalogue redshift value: 0.26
